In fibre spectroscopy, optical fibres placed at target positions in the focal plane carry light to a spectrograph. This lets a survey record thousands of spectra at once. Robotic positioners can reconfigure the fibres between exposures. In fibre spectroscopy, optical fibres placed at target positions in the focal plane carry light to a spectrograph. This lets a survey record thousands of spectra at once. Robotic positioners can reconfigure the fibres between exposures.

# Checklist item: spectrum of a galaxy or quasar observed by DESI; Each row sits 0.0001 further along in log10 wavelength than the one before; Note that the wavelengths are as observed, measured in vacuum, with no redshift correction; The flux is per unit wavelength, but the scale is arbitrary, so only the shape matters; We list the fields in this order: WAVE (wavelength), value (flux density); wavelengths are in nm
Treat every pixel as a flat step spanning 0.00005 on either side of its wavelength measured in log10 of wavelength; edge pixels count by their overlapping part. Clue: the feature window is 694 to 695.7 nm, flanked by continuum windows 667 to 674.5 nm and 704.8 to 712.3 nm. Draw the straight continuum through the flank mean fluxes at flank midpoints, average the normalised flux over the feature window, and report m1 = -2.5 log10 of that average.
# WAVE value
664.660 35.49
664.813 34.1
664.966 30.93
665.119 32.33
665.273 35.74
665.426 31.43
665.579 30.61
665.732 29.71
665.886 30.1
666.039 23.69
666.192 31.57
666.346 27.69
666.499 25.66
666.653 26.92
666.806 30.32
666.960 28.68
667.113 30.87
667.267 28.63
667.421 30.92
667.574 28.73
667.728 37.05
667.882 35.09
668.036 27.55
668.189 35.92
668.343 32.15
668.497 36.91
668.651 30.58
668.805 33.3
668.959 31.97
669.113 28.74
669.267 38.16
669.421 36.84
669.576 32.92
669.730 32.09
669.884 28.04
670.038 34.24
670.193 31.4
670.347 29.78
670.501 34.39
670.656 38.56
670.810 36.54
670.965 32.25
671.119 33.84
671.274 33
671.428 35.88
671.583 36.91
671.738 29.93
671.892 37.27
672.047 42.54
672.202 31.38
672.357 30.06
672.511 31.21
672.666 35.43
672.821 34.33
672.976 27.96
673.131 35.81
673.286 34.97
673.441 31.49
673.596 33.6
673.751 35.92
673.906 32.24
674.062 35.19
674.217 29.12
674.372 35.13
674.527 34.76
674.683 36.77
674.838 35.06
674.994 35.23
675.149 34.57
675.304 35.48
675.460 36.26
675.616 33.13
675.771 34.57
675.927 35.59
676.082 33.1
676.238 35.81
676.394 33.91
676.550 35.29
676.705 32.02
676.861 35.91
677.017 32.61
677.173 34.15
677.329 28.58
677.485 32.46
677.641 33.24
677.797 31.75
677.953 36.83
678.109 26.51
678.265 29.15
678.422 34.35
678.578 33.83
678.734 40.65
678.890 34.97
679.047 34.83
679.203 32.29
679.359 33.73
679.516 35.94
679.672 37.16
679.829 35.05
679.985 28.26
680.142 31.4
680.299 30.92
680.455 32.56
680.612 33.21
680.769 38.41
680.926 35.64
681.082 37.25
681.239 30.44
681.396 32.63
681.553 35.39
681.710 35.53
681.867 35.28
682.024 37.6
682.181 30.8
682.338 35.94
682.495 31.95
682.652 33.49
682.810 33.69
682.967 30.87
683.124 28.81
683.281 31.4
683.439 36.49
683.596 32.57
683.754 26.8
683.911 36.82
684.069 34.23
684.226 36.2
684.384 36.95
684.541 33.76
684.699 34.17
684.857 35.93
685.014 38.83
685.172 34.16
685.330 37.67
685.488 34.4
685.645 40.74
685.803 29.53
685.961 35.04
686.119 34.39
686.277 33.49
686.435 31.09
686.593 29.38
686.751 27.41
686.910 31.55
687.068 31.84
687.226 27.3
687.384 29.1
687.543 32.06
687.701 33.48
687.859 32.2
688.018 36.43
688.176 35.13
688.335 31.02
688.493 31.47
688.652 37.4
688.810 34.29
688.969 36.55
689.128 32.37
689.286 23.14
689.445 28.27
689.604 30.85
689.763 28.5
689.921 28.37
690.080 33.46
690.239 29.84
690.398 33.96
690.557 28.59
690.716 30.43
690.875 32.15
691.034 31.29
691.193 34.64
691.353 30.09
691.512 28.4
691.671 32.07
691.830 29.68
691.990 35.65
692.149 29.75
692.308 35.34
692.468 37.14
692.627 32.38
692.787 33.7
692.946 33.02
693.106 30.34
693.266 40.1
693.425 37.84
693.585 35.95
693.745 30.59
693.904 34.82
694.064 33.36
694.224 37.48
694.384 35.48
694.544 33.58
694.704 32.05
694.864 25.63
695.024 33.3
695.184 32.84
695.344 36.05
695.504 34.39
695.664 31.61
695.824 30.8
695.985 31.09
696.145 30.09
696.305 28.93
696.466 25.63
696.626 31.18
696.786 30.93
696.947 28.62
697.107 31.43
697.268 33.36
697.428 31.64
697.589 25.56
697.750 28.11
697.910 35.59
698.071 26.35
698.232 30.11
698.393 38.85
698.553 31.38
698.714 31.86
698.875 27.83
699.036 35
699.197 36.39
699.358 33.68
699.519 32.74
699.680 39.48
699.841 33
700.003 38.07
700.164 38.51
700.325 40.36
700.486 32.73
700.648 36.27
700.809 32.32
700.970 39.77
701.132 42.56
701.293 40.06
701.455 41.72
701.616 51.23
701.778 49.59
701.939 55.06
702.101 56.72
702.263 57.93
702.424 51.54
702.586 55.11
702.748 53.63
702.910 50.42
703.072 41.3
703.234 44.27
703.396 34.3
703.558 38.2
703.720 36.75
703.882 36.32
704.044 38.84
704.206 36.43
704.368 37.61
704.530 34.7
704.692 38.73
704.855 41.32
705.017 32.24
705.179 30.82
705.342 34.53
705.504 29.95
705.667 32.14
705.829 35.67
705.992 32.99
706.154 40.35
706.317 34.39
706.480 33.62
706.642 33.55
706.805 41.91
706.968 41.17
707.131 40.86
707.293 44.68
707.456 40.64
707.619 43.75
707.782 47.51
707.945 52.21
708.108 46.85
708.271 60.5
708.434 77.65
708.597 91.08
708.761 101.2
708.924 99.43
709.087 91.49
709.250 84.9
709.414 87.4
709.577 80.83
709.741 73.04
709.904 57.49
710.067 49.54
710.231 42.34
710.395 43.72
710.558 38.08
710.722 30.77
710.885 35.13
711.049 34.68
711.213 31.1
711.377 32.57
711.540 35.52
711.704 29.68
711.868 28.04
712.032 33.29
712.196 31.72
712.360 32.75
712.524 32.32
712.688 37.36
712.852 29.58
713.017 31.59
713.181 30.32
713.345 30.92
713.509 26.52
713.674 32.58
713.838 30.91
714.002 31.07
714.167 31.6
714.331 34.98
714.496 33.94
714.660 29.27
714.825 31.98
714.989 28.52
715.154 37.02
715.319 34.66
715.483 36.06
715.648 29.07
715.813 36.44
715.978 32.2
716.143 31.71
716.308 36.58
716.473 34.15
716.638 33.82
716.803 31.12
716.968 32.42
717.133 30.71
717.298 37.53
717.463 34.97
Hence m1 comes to 0.27 mag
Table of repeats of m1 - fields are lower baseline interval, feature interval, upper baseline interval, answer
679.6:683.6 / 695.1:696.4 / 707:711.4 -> 0.40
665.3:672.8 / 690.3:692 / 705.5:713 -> 0.29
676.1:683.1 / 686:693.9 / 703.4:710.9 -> 0.22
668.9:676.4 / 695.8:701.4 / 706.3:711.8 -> 0.40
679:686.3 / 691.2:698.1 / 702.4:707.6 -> 0.14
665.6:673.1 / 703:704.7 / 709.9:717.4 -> -0.14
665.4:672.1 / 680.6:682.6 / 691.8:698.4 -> -0.08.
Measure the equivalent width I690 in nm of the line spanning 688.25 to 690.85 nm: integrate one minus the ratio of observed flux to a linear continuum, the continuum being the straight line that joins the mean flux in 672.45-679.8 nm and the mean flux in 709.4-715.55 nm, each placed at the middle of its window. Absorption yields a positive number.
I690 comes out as 0.29 nm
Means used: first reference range 33.9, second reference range 37.3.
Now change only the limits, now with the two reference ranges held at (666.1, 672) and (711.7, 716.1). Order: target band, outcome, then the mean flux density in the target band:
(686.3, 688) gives 0.08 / 30.8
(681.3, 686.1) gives -0.29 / 34.2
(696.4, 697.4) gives 0.06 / 30.4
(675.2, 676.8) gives -0.11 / 34.5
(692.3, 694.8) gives -0.18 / 34.5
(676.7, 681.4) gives -0.16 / 33.5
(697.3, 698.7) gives 0.05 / 31.1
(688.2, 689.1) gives -0.05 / 34.1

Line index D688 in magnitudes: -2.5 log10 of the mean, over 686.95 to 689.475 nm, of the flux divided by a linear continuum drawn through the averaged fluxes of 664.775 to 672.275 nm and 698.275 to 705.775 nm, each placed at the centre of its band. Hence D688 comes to 0.14 mag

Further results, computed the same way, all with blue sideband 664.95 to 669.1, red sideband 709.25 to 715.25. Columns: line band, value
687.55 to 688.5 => 0.04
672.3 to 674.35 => -0.03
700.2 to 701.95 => -0.13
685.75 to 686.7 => 0.07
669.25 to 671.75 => -0.08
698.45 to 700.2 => 0.06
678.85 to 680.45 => -0.01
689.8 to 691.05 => 0.13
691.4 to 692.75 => 0.08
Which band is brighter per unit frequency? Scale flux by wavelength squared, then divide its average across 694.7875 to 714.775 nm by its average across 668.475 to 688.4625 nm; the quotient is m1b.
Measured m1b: 1.30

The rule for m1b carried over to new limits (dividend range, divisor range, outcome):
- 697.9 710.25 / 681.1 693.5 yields 1.47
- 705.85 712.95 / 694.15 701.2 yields 1.53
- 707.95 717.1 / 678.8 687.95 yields 1.40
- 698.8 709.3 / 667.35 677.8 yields 1.47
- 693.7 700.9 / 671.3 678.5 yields 1.03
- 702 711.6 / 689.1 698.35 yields 1.57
